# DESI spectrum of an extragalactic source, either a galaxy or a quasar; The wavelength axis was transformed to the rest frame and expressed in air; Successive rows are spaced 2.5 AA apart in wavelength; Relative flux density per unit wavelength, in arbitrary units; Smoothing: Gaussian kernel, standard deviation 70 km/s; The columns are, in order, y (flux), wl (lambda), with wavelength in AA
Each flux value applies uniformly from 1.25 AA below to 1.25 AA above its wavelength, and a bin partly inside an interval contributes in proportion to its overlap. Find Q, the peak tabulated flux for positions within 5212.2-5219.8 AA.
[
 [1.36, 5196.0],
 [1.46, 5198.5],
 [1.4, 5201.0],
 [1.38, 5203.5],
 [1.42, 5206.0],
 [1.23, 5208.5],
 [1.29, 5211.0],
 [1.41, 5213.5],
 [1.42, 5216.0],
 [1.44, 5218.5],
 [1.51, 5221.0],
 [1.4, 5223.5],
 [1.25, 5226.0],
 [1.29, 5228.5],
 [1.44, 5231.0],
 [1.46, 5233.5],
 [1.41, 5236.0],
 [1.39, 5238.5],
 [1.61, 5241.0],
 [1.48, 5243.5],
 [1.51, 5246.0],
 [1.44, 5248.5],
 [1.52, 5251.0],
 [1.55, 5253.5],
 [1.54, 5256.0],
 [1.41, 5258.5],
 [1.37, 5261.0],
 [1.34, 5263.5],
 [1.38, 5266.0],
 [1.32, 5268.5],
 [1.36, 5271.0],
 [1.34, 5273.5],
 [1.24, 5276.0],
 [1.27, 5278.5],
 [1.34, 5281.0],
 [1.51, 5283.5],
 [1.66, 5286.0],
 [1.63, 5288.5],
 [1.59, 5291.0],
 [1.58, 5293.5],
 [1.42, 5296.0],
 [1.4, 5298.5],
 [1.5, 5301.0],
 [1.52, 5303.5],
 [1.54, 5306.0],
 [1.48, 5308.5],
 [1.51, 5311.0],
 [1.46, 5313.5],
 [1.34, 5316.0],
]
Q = 1.44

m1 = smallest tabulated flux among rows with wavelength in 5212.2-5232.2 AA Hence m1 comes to 1.25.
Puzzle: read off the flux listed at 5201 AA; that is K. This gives 1.4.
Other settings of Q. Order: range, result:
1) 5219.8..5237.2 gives 1.51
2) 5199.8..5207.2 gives 1.42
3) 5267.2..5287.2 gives 1.66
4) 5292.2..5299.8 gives 1.58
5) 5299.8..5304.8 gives 1.52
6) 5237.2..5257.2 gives 1.61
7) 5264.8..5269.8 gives 1.38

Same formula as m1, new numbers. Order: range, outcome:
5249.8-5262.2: 1.37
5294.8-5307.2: 1.4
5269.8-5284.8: 1.24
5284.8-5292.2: 1.59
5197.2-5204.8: 1.38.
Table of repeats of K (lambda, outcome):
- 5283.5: 1.51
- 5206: 1.42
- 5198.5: 1.46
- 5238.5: 1.39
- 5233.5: 1.46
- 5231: 1.44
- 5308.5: 1.48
